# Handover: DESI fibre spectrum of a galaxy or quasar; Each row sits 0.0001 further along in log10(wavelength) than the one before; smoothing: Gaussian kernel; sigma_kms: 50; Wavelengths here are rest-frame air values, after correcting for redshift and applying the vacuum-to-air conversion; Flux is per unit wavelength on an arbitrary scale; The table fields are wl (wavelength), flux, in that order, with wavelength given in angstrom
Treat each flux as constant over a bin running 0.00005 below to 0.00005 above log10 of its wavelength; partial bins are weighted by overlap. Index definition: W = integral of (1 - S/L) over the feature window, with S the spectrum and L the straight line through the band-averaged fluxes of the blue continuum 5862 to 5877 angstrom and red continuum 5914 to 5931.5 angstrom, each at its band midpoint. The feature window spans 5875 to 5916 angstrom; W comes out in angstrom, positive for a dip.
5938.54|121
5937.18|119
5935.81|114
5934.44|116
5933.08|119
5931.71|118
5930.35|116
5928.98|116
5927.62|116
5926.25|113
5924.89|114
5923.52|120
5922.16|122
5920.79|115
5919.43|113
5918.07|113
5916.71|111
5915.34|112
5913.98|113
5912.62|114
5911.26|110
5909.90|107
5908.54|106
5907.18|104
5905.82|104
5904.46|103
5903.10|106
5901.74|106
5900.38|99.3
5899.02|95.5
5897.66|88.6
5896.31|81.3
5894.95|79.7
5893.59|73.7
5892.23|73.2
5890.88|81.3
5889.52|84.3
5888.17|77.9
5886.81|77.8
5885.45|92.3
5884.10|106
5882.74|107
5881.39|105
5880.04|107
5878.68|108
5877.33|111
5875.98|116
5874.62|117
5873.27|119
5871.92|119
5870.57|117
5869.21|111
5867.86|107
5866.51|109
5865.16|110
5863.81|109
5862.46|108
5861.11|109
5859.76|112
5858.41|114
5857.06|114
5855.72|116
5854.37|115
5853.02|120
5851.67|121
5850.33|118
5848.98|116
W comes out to 5.6 angstrom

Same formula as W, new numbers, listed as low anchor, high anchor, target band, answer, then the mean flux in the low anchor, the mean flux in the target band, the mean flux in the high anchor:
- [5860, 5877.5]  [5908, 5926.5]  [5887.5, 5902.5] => 3.6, 112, 85.7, 113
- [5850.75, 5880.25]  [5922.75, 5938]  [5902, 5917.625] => 1.0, 113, 108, 117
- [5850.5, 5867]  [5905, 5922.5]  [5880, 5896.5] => 3.6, 113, 87.7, 111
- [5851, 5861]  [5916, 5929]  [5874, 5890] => 2.0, 116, 101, 115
